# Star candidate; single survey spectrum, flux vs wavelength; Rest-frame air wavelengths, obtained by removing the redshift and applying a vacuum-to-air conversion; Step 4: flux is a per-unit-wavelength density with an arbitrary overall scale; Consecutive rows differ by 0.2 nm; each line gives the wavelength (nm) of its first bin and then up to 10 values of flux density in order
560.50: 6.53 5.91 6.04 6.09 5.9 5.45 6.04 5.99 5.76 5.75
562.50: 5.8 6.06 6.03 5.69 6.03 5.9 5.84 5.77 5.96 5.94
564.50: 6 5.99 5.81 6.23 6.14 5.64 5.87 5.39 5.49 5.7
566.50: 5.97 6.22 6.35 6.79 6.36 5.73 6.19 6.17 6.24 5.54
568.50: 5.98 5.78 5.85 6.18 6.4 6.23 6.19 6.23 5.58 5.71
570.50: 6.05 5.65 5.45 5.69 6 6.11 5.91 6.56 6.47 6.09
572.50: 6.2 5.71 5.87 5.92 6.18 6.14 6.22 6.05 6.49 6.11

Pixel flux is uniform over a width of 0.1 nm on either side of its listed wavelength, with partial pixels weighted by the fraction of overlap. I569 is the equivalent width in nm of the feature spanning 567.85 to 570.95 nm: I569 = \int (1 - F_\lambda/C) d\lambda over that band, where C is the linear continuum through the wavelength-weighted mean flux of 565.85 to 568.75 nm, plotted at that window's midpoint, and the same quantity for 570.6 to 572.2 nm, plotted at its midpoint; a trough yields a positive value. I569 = 0.02 nm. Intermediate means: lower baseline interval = 6.01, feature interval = 5.96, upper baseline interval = 5.98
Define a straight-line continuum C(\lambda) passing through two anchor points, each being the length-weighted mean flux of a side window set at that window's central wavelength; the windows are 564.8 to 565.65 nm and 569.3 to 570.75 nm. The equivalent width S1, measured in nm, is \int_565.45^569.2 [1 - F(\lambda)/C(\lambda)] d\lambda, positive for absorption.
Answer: 0.00 nm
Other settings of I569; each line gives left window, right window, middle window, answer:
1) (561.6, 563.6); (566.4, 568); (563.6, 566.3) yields 0.098 nm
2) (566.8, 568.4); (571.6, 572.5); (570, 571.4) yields 0.111 nm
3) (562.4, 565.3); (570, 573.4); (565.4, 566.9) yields 0.037 nm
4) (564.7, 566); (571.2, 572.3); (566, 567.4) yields -0.046 nm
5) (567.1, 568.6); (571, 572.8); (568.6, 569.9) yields -0.007 nm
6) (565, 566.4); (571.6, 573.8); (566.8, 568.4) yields -0.082 nm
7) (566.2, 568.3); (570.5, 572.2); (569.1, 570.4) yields -0.004 nm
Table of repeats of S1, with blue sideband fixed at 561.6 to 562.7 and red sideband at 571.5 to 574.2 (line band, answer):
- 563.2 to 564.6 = 0.002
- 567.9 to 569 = 0.024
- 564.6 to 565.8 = 0.002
